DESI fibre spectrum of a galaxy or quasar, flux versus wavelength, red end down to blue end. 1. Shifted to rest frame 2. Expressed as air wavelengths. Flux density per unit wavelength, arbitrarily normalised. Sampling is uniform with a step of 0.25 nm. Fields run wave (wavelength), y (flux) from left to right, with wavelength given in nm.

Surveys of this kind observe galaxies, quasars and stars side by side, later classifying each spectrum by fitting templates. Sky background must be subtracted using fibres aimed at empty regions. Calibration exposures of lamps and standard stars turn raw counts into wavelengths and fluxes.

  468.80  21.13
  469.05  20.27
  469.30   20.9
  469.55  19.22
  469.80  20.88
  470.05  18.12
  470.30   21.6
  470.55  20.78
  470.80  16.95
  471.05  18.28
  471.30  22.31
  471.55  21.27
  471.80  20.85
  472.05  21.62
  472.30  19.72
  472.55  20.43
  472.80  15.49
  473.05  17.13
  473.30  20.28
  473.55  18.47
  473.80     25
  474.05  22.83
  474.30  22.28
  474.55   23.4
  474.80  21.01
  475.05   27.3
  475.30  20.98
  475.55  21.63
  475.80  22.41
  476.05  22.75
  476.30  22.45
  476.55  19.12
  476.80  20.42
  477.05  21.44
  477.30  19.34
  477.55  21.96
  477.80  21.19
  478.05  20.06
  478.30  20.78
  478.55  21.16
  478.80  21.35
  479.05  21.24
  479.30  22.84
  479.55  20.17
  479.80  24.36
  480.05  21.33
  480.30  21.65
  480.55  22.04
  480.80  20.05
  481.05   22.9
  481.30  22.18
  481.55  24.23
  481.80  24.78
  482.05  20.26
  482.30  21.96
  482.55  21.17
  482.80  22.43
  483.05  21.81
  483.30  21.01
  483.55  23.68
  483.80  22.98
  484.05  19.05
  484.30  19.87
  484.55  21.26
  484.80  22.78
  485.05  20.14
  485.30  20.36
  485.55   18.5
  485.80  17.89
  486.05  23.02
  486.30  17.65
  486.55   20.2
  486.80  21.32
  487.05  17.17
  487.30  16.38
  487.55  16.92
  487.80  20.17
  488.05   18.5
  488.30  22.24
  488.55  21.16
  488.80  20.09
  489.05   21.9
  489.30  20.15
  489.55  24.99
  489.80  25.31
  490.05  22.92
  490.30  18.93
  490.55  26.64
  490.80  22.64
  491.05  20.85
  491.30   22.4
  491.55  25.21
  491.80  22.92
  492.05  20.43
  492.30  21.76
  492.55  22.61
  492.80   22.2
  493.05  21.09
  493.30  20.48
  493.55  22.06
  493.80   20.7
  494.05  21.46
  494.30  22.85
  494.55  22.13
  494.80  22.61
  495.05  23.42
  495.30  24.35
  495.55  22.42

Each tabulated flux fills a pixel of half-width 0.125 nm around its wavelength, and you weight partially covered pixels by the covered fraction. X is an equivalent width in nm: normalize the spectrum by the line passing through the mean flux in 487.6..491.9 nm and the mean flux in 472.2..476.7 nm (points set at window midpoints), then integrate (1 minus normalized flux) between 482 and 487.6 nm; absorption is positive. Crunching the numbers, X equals 0.366 nm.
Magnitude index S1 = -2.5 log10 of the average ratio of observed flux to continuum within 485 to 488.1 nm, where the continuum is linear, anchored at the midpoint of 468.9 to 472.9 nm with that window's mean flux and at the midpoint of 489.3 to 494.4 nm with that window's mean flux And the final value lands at 0.14 mag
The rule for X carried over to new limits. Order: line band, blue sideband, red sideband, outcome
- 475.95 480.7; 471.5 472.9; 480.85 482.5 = 0.058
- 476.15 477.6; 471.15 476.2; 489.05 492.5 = 0.056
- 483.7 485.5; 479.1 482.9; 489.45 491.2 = 0.139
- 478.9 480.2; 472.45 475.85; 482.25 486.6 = -0.055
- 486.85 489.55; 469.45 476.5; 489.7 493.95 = 0.275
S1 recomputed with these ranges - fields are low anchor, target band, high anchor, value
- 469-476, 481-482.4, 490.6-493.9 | -0.066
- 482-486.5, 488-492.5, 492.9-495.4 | -0.031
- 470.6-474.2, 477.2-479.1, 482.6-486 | -0.020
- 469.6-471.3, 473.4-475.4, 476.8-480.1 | -0.111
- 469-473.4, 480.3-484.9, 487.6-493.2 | -0.042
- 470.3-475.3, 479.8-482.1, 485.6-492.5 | -0.069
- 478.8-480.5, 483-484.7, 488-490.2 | 0.028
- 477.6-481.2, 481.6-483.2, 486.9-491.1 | -0.040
